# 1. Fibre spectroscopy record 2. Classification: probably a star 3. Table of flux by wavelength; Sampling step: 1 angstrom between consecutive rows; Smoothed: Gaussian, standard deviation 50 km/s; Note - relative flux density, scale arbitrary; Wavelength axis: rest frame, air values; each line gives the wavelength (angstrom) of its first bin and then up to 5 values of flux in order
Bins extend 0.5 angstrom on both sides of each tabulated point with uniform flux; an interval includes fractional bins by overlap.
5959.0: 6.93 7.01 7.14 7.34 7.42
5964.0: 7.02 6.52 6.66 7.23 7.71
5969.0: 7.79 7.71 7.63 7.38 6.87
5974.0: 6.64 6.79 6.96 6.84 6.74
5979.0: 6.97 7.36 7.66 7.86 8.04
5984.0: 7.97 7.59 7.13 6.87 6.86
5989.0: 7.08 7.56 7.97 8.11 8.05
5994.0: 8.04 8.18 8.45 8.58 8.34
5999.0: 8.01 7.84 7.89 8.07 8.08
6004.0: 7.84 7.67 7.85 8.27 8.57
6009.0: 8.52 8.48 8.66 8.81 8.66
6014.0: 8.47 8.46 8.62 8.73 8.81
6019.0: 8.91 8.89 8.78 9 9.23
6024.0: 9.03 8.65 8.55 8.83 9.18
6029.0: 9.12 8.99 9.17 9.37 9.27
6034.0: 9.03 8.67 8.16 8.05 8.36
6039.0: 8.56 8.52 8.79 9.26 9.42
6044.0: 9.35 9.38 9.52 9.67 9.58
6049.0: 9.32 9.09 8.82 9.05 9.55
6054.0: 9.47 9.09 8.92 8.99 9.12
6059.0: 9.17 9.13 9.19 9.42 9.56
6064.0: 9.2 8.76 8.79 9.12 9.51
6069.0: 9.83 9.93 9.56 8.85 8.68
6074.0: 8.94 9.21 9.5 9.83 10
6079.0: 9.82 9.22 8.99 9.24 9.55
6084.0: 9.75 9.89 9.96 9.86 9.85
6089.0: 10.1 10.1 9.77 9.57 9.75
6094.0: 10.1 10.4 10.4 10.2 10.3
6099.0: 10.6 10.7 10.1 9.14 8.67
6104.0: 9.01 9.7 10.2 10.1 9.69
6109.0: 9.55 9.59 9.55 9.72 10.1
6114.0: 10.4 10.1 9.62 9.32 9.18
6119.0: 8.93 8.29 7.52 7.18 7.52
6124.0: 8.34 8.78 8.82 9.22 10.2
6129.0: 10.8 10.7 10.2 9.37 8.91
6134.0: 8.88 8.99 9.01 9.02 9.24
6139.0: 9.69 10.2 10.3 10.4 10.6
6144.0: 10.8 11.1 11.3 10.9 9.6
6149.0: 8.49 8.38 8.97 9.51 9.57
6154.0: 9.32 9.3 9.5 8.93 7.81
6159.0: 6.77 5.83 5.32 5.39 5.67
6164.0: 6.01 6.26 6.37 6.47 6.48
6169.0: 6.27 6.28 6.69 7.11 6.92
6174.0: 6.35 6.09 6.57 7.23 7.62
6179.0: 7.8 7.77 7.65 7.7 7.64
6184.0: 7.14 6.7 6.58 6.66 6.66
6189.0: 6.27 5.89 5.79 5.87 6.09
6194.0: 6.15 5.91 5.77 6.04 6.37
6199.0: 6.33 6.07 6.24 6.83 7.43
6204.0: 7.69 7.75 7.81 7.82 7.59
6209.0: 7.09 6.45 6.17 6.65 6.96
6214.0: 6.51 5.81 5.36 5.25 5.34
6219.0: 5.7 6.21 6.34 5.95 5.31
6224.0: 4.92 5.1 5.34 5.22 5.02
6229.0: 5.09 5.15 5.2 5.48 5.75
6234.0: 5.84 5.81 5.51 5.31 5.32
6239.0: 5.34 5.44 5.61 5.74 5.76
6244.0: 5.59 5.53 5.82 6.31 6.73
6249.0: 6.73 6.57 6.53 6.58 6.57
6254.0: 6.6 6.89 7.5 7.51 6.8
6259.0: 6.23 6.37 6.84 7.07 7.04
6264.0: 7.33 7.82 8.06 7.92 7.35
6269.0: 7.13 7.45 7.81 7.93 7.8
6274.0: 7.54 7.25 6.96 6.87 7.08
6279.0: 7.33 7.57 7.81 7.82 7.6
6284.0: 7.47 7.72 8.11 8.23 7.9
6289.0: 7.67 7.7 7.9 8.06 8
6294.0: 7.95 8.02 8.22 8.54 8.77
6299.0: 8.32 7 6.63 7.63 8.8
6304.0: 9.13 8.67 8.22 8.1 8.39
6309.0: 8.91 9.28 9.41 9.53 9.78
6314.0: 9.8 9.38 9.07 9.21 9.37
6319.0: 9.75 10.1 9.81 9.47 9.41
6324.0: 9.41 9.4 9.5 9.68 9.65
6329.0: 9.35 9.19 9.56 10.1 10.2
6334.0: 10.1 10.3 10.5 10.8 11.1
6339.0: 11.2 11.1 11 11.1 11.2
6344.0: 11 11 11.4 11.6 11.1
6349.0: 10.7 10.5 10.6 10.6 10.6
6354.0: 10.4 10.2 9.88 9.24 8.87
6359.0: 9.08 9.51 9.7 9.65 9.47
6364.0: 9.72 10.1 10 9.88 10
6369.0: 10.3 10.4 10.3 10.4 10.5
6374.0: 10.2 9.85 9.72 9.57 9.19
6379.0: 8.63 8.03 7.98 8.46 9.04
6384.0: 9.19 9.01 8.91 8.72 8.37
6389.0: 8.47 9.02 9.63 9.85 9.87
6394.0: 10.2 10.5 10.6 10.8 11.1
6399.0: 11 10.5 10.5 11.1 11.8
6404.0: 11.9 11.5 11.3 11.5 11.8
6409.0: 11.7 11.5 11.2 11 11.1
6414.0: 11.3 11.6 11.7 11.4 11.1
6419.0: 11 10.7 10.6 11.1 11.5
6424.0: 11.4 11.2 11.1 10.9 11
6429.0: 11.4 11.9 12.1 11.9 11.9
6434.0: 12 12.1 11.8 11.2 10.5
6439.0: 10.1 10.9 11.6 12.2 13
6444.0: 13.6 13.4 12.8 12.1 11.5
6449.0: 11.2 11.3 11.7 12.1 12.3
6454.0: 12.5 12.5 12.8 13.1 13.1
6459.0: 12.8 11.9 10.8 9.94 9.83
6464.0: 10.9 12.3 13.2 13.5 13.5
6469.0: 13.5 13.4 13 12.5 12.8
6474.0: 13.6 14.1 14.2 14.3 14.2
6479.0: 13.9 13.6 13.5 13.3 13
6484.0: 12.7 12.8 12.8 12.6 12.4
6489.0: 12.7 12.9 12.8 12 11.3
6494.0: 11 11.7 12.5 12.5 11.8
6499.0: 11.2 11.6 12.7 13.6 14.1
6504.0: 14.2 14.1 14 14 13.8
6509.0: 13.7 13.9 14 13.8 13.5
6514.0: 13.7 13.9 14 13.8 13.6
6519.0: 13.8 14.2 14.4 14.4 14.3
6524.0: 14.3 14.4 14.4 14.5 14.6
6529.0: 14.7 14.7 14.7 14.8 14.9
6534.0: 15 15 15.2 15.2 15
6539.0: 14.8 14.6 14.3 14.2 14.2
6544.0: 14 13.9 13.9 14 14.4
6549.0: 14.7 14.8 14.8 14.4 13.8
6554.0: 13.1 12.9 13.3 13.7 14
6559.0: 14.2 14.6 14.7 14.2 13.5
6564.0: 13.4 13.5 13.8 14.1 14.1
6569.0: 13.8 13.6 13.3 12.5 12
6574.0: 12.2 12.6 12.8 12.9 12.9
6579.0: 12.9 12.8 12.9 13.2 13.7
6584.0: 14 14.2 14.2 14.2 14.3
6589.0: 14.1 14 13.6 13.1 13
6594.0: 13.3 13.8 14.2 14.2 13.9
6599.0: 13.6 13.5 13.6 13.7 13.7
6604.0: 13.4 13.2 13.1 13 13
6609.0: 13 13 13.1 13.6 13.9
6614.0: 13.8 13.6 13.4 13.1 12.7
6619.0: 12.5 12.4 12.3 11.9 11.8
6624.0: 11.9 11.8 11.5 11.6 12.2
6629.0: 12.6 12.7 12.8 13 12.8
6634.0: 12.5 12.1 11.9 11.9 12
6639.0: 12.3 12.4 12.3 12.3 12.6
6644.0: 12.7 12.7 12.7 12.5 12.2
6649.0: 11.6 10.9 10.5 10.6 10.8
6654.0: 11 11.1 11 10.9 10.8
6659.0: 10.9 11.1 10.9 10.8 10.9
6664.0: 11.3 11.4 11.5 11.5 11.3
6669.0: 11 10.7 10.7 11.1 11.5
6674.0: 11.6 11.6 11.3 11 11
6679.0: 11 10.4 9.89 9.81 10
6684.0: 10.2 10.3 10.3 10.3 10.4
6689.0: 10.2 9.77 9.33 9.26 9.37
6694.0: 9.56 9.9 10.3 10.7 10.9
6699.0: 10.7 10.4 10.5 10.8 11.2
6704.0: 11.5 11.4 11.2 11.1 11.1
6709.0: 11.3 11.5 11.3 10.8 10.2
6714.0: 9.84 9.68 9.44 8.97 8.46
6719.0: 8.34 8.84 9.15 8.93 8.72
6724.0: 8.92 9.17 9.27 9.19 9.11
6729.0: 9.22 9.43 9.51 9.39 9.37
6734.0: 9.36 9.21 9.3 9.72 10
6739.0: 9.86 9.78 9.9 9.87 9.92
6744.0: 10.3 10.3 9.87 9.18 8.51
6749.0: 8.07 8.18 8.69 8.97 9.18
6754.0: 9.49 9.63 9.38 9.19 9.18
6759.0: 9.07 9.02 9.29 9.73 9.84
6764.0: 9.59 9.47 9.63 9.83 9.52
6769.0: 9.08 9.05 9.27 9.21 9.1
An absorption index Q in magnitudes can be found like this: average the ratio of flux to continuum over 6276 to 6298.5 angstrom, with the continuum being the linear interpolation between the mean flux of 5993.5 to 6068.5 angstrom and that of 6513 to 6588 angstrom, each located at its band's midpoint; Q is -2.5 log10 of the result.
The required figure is 0.41 mag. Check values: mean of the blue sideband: 8.81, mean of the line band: 7.81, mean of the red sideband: 14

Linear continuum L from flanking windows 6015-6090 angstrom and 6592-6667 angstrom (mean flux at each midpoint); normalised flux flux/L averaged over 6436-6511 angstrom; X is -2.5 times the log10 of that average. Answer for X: -0.10 mag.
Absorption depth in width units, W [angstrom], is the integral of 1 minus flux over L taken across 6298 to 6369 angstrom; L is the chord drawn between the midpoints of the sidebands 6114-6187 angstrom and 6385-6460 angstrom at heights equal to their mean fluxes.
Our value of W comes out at 4.0 angstrom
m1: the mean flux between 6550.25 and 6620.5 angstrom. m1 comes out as 13.5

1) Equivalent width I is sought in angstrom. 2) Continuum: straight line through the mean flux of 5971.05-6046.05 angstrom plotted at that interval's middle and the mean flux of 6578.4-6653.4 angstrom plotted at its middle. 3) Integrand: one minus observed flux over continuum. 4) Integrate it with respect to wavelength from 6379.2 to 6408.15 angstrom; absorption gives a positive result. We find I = 3.1 angstrom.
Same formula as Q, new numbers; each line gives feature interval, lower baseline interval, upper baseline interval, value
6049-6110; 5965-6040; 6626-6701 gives -0.131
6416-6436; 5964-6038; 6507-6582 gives 0.115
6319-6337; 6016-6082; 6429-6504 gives 0.159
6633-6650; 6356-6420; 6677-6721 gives -0.196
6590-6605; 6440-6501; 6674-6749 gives -0.213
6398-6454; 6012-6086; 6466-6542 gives 0.118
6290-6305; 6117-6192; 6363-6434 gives 0.176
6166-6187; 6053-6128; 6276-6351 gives 0.322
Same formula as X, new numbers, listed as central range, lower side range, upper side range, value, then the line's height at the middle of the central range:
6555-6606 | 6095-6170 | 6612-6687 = -0.20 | 11.3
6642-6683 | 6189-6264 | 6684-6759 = -0.20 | 9.35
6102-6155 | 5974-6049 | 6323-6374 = -0.06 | 8.99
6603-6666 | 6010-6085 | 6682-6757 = -0.25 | 9.71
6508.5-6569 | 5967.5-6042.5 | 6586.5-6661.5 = -0.19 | 12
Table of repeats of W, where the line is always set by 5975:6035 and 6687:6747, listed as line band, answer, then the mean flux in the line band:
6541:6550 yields -4.5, 14.2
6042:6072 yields -3.4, 9.29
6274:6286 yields 1.9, 7.44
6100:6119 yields -2.7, 9.66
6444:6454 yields -3.1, 12.1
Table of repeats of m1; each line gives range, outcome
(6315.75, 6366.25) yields 10.1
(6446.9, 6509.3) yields 12.7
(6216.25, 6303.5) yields 6.77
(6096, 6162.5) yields 9.3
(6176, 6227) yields 6.49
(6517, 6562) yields 14.3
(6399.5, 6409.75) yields 11.4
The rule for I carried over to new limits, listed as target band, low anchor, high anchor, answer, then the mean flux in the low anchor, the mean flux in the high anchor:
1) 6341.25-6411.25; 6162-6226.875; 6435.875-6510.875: 1.9 angstrom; 6.47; 12.6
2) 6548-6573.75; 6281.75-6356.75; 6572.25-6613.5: -1.7 angstrom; 9.38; 13.4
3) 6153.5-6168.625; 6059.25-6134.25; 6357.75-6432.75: 4.2 angstrom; 9.5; 10.4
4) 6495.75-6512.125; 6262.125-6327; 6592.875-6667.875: -3.7 angstrom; 8.27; 12.4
